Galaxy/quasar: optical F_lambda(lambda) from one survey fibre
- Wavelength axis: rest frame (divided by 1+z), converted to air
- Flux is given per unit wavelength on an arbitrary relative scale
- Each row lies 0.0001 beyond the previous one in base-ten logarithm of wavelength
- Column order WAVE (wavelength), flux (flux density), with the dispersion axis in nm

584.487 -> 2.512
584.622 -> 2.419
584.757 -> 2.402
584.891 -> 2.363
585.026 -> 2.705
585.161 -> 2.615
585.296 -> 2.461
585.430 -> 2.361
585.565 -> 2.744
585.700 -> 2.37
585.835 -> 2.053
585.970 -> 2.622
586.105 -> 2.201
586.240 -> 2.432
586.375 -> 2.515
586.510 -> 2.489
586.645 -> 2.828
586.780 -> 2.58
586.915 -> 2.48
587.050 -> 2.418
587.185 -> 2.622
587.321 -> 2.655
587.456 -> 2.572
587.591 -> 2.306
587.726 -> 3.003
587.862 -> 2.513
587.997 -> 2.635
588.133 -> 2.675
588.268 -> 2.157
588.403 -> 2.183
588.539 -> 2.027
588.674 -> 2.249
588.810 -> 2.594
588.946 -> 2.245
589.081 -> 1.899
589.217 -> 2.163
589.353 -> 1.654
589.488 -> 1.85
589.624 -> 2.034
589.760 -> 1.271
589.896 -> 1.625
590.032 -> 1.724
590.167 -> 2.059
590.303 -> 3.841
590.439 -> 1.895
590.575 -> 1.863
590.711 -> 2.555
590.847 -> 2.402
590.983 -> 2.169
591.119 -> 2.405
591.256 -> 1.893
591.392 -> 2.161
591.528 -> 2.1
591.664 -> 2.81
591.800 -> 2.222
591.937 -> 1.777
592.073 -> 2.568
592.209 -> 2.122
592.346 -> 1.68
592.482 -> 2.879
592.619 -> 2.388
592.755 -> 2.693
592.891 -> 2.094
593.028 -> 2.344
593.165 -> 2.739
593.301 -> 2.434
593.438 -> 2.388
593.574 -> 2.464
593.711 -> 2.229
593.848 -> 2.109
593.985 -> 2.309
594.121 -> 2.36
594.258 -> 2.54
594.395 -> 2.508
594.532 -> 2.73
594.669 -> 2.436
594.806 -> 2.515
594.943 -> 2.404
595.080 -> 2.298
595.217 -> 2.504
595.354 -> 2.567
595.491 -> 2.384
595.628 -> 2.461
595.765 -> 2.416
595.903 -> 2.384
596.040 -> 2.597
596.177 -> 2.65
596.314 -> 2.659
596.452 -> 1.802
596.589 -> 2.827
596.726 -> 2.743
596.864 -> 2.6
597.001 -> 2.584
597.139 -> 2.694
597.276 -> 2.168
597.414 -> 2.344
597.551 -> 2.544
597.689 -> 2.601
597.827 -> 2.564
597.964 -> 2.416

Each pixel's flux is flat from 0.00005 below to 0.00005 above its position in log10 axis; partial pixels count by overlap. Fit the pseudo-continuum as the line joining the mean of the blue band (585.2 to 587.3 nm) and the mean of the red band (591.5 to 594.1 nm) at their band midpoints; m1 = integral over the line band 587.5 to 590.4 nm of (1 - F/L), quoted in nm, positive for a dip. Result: 0.24 nm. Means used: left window 2.48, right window 2.34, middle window 2.22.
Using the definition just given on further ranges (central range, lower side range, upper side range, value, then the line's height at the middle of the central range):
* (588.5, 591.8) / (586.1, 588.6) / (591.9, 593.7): 0.38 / 2.43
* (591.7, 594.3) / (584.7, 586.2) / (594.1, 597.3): 0.15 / 2.49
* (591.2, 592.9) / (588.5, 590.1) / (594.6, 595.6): -0.07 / 2.18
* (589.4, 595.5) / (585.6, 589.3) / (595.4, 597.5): 0.42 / 2.46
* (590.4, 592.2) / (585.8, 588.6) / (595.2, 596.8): 0.20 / 2.49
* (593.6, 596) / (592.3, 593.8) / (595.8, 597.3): 0.04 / 2.46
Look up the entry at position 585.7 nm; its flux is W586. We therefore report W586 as 2.37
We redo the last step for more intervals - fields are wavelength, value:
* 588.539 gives 2.027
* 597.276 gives 2.168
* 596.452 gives 1.802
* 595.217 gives 2.504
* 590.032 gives 1.724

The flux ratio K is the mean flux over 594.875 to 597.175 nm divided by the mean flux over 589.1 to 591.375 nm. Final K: 1.20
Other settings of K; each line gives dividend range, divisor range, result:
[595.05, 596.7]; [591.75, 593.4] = 1.06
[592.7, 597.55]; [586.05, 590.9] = 1.06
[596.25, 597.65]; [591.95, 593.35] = 1.05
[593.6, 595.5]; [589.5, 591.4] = 1.14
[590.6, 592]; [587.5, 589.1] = 0.94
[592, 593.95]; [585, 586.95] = 0.95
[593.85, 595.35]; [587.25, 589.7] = 1.07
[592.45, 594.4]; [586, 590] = 1.05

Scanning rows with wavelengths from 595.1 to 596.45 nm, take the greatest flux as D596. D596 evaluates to 2.659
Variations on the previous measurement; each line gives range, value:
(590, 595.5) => 3.841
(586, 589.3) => 3.003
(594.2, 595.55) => 2.73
